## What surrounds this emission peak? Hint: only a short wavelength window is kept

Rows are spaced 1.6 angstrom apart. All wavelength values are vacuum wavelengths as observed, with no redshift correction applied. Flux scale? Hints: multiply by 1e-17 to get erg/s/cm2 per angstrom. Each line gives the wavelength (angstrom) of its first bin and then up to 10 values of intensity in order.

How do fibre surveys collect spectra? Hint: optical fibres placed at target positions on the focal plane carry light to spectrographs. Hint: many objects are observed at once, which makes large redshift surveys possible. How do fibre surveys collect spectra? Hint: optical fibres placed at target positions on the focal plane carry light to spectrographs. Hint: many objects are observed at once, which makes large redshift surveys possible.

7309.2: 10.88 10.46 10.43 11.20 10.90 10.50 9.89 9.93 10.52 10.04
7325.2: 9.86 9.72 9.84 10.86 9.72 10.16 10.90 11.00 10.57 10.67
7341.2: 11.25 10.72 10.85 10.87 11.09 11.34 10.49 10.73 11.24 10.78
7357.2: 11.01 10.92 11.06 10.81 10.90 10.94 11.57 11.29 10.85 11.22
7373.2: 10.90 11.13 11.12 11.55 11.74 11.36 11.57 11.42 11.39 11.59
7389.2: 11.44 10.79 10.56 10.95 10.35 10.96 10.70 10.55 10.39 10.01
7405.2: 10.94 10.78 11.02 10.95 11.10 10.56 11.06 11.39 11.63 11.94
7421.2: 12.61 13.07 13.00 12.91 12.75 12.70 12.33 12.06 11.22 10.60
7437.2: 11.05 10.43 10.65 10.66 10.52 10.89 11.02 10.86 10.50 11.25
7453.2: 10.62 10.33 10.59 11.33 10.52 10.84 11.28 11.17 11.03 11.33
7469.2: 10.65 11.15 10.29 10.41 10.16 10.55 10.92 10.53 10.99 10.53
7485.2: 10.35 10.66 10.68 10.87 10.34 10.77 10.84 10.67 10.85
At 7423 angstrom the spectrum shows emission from [N II] 6583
